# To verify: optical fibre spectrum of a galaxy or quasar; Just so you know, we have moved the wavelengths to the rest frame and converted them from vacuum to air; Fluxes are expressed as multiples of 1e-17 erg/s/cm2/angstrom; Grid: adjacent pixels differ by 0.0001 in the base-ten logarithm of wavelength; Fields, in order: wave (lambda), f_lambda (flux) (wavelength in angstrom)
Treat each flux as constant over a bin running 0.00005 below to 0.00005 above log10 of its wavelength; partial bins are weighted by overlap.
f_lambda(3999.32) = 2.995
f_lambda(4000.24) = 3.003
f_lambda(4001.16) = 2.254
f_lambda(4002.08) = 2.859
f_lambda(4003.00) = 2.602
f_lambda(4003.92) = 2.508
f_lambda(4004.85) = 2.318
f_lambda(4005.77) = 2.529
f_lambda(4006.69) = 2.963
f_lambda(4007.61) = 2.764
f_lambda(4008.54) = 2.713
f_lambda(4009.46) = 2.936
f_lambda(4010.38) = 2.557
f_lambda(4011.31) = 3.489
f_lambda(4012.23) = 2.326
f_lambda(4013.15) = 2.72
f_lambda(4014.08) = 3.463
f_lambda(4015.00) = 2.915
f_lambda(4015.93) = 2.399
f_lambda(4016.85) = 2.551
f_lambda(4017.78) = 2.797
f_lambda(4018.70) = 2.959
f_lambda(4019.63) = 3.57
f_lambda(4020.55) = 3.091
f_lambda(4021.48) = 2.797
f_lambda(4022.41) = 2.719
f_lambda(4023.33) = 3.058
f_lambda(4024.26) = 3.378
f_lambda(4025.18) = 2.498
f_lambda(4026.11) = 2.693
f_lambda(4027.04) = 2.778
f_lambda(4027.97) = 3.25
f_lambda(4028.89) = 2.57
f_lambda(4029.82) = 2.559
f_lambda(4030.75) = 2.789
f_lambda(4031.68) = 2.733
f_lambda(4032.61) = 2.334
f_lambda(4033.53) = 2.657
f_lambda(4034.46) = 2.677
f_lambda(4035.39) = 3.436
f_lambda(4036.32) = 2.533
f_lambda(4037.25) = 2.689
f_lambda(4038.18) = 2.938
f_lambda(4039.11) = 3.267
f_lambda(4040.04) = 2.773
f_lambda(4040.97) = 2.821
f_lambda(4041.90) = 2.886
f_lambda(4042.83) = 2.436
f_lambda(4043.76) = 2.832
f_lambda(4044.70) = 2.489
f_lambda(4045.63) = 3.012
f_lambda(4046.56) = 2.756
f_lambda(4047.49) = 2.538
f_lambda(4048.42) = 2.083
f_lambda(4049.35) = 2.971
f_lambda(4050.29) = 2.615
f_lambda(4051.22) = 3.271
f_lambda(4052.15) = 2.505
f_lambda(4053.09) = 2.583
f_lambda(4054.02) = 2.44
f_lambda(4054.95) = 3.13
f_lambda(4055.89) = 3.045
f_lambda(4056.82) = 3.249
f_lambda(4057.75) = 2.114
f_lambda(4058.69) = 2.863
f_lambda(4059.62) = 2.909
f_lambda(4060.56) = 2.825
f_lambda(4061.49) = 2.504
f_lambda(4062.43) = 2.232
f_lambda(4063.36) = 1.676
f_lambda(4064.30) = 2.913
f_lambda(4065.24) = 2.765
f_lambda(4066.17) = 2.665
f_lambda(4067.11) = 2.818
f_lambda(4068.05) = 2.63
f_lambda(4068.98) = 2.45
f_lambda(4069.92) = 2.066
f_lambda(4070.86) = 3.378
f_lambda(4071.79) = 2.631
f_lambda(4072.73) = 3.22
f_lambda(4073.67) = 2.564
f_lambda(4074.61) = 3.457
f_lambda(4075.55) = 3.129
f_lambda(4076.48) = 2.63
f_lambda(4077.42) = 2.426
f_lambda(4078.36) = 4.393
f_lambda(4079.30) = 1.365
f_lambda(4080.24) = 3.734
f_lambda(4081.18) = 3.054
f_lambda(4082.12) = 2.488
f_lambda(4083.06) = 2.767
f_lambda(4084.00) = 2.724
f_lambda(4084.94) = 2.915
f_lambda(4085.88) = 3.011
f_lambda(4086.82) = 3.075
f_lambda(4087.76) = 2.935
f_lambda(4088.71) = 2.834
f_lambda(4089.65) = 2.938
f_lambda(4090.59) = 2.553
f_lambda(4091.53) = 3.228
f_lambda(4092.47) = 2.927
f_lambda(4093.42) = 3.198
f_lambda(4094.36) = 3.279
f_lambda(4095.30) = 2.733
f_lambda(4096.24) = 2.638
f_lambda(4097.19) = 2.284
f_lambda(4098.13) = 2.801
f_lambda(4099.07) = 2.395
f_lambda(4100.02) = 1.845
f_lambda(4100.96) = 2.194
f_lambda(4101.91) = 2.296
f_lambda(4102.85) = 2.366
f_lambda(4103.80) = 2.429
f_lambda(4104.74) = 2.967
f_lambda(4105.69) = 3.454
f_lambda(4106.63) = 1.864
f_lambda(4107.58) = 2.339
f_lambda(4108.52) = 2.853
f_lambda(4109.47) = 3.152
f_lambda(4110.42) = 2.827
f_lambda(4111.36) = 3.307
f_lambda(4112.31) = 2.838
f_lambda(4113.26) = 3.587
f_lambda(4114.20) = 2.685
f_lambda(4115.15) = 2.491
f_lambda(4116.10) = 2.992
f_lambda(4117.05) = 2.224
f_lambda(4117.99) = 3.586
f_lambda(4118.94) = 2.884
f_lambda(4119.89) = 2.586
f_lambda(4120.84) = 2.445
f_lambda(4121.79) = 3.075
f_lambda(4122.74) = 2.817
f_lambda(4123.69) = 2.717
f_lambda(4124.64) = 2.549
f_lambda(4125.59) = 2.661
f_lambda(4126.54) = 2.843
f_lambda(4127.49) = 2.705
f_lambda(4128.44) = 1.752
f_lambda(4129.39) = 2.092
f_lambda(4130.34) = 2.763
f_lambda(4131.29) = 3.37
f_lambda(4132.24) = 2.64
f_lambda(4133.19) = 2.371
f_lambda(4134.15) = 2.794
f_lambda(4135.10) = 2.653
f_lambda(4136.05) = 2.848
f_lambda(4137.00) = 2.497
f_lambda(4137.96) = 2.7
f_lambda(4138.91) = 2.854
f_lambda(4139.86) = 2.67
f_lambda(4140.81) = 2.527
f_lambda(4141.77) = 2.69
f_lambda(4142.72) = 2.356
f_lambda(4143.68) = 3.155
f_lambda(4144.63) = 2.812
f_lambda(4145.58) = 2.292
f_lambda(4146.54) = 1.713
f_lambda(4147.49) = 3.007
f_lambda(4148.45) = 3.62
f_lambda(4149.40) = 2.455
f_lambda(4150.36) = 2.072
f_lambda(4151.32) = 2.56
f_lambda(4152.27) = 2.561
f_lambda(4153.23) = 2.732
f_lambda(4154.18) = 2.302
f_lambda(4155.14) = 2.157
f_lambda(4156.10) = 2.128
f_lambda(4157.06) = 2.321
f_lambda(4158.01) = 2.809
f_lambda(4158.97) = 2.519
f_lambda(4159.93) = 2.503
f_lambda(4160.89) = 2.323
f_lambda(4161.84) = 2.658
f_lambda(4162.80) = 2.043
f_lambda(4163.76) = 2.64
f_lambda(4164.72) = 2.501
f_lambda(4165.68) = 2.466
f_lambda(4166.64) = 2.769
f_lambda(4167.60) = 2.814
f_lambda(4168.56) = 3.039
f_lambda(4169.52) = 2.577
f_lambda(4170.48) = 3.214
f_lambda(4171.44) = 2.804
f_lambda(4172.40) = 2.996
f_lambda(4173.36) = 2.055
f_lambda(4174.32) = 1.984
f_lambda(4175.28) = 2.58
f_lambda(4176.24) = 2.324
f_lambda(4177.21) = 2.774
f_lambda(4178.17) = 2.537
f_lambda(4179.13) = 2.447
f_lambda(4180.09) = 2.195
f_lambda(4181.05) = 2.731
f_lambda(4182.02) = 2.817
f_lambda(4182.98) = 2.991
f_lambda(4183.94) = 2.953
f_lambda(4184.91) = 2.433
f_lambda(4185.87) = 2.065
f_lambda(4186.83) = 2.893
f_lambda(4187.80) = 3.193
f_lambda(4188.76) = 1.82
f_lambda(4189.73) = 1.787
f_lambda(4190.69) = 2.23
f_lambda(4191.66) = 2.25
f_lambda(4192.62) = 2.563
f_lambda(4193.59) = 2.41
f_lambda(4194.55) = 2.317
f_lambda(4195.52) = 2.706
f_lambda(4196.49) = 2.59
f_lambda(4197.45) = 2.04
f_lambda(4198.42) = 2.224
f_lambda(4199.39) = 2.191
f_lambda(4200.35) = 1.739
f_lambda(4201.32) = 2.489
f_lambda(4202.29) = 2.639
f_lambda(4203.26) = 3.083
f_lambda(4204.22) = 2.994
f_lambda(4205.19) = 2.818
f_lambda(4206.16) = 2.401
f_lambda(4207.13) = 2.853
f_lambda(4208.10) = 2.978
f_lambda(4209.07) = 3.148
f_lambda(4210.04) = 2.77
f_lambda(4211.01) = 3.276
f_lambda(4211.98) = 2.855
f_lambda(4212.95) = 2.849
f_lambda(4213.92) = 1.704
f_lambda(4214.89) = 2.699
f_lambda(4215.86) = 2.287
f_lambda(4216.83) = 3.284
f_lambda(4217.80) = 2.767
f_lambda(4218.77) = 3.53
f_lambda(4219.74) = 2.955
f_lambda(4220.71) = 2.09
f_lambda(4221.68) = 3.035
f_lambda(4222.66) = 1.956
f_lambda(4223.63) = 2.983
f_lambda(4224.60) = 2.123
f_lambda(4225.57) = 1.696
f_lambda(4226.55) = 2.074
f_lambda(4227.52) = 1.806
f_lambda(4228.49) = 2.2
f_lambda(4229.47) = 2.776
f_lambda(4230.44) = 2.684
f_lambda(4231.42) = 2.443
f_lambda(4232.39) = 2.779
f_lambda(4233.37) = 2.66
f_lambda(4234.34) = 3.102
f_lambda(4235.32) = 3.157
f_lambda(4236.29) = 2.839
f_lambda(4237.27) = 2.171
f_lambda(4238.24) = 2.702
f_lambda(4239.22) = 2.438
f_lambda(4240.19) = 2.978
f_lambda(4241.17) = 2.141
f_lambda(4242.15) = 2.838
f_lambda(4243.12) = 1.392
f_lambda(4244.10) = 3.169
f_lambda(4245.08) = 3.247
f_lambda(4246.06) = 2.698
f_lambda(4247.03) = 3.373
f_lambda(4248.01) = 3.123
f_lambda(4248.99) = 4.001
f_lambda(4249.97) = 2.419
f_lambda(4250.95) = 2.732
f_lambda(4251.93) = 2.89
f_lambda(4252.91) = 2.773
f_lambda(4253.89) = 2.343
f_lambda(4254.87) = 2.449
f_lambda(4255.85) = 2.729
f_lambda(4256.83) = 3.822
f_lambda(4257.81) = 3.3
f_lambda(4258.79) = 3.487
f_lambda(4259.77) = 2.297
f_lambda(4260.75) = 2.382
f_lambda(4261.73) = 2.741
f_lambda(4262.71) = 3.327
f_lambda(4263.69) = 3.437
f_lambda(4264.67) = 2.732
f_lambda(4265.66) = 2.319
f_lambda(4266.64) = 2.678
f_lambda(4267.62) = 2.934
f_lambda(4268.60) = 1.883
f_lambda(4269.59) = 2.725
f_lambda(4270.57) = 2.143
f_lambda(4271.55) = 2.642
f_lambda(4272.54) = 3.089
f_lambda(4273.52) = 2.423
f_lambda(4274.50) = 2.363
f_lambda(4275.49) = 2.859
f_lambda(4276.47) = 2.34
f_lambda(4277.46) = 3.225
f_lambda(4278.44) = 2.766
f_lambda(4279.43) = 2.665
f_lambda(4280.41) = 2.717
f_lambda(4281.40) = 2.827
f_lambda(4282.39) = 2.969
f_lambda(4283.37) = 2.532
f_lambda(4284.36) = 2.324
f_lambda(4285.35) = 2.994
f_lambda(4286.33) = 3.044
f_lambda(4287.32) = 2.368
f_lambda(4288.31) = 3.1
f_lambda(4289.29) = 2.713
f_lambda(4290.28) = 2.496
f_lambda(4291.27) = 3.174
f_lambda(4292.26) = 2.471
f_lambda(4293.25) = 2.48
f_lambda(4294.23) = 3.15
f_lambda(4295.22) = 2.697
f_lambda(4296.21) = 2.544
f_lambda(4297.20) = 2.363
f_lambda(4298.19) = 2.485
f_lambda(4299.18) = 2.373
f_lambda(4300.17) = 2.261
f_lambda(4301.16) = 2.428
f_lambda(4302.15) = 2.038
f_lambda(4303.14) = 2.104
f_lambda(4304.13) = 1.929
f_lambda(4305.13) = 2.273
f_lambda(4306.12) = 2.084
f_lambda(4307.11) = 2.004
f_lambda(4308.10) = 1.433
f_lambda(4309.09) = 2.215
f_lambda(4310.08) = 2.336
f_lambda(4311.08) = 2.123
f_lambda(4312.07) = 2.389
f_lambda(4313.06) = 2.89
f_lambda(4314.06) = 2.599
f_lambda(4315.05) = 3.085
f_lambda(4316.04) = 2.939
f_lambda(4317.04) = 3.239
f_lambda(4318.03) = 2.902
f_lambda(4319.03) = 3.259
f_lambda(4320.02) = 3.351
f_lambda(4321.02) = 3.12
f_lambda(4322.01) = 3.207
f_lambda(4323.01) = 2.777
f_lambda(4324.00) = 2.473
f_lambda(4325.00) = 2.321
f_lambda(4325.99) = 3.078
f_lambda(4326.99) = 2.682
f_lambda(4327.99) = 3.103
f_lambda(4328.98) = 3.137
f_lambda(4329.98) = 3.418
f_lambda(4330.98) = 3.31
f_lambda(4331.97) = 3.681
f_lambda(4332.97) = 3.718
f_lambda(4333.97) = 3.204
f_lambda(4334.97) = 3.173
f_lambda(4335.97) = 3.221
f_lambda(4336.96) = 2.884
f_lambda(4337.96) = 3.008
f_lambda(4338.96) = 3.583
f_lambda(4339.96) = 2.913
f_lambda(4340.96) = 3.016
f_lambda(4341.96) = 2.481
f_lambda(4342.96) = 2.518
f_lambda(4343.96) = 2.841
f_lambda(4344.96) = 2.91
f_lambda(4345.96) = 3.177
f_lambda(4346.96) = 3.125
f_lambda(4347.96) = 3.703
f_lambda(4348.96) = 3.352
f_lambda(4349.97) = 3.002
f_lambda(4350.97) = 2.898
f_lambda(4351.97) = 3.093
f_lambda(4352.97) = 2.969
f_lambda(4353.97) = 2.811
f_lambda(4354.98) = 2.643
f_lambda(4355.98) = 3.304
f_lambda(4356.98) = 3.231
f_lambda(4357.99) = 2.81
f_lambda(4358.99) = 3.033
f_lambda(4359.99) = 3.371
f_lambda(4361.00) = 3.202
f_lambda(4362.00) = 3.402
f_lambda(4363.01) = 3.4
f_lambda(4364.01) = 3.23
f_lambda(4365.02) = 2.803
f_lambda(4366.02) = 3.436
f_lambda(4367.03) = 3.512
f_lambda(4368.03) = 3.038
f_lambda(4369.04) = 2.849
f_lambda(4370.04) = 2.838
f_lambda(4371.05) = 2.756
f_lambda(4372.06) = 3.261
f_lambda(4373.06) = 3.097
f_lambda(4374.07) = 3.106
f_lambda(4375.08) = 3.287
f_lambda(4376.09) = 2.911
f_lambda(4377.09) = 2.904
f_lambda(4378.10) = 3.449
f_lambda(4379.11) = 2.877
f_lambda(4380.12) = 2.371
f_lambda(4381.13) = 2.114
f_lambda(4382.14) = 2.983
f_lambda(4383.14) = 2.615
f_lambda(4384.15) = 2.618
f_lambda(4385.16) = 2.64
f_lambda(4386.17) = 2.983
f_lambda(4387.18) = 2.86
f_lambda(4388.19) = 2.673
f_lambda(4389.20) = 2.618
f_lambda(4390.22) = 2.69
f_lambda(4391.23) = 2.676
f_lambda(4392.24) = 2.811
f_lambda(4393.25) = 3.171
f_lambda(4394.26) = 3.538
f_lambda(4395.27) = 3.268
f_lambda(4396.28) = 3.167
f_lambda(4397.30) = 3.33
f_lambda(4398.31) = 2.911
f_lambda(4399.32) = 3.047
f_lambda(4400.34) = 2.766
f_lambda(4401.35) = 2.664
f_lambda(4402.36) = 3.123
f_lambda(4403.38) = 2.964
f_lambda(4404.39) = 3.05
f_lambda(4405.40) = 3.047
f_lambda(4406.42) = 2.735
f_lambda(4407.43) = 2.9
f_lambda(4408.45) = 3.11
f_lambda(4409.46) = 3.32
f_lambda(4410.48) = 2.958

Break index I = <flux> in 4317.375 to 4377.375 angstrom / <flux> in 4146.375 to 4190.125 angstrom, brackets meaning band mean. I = 1.21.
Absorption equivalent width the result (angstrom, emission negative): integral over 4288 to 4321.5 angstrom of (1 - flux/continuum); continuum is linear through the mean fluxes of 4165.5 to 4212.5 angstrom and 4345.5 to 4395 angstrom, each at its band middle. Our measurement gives 3.5 angstrom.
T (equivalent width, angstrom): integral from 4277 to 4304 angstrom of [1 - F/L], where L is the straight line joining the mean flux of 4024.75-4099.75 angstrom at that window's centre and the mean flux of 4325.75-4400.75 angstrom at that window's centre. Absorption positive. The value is 3.1 angstrom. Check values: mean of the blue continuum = 2.77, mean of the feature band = 2.63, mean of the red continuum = 3.03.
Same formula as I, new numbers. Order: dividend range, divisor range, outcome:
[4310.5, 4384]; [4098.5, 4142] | 1.13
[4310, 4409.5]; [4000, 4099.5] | 1.08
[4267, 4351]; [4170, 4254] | 1.06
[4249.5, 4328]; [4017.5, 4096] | 0.95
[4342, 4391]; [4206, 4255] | 1.11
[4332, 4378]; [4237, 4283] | 1.12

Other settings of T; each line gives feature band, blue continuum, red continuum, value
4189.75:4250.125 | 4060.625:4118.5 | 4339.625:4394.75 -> 5.2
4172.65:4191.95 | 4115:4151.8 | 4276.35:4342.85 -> 1.6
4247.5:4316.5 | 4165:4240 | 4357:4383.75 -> 3.6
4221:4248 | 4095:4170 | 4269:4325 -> 0.4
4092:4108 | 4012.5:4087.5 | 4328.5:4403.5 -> 1.4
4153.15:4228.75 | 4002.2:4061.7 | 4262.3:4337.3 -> 5.7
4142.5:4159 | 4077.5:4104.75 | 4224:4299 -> 1.2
